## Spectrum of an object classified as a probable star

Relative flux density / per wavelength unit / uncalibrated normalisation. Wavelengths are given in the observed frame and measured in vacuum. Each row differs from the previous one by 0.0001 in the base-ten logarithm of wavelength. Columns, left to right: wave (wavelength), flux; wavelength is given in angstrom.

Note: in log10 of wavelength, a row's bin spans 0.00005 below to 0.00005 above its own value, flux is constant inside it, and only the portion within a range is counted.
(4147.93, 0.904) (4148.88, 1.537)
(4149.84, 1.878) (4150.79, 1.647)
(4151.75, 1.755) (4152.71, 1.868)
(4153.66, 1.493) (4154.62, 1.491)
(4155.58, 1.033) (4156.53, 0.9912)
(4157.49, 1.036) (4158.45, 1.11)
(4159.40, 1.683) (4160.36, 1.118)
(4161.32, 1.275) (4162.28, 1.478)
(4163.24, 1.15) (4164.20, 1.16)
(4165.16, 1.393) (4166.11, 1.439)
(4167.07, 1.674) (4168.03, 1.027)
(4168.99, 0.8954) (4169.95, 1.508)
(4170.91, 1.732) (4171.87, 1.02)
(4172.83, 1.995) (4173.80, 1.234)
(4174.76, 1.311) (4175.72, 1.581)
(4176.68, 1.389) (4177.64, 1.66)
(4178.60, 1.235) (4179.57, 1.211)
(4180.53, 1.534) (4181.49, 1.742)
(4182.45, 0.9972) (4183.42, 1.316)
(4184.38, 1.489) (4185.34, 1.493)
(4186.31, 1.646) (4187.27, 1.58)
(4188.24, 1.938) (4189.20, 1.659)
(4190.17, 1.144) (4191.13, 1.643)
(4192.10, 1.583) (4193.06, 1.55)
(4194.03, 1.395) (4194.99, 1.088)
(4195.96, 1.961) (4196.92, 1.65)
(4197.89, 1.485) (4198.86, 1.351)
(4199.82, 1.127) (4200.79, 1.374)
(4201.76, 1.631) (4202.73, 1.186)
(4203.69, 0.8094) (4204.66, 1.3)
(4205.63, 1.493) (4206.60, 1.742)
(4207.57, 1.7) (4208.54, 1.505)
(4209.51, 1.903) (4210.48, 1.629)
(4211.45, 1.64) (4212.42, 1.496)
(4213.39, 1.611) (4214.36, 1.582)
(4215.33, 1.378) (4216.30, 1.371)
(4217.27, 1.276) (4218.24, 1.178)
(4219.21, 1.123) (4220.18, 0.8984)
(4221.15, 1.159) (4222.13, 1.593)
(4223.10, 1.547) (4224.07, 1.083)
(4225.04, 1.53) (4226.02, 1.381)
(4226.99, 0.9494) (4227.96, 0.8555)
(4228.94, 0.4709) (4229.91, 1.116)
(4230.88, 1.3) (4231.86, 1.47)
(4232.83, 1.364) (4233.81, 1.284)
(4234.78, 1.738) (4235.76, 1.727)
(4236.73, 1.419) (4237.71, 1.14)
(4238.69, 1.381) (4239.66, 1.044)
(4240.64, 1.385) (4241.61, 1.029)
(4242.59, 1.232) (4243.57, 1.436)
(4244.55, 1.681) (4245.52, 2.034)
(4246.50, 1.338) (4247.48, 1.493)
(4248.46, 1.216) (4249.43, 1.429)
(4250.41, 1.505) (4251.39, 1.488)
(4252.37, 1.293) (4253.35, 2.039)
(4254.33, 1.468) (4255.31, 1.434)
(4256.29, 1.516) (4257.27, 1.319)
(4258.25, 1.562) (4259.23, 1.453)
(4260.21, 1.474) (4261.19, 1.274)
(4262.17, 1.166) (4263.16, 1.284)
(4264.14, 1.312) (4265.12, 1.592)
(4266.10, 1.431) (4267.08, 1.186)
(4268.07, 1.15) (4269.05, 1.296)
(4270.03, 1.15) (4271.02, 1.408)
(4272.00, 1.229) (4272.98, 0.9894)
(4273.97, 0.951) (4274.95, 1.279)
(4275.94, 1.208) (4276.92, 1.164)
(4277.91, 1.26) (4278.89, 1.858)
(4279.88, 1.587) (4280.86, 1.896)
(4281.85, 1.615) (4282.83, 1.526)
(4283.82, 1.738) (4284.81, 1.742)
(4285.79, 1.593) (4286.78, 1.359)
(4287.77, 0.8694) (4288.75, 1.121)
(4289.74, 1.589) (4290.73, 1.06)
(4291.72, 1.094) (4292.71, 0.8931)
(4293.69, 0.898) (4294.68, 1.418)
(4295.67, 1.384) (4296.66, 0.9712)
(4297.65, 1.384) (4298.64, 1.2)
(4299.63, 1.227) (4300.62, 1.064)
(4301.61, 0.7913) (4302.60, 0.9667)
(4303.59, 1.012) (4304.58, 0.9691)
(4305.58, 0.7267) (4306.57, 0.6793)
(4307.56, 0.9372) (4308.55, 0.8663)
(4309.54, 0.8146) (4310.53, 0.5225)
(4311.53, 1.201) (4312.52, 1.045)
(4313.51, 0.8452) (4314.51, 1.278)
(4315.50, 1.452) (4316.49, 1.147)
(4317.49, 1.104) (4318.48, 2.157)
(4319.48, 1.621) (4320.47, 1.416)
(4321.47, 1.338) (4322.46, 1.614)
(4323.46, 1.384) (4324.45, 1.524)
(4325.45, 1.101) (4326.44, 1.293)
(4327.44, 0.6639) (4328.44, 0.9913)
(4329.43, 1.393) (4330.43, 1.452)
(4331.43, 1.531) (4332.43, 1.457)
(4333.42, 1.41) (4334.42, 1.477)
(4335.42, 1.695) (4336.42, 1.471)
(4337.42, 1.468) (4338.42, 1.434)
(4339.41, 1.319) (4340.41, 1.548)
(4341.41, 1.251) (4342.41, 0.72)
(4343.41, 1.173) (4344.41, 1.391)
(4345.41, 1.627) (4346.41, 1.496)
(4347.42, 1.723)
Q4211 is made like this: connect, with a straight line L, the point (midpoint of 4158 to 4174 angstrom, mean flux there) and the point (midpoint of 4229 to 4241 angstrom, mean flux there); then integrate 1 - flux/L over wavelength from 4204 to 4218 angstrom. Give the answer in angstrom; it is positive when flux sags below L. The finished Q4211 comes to -2.00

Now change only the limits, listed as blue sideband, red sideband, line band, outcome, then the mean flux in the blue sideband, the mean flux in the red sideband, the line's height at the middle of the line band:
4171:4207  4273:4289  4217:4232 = 2.7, 1.45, 1.41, 1.44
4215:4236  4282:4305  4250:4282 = -3.9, 1.26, 1.22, 1.23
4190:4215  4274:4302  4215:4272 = 2.4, 1.49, 1.31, 1.4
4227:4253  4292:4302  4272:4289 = -3.0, 1.34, 1.13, 1.19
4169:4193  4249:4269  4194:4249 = 2.7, 1.47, 1.42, 1.44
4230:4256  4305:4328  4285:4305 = 1.4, 1.43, 1.16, 1.24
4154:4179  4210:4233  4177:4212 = -4.6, 1.33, 1.29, 1.31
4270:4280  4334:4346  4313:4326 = -0.3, 1.27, 1.38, 1.35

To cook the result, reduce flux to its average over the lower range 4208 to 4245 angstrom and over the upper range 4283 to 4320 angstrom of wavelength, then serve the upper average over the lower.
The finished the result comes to 0.9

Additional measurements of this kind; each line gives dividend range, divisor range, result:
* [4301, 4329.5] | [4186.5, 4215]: 0.75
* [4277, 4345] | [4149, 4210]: 0.88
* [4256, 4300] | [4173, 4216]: 0.90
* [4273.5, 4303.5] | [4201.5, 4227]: 0.92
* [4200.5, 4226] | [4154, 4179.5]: 1.06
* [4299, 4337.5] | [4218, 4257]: 0.90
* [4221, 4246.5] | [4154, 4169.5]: 1.06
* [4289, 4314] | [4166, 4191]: 0.71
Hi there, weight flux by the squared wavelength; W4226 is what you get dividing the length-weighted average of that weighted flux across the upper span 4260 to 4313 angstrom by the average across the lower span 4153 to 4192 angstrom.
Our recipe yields 0.92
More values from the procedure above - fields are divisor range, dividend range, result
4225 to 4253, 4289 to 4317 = 0.81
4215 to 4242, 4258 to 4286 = 1.13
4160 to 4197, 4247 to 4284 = 1.02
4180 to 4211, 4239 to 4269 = 0.97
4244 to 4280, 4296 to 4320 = 0.80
